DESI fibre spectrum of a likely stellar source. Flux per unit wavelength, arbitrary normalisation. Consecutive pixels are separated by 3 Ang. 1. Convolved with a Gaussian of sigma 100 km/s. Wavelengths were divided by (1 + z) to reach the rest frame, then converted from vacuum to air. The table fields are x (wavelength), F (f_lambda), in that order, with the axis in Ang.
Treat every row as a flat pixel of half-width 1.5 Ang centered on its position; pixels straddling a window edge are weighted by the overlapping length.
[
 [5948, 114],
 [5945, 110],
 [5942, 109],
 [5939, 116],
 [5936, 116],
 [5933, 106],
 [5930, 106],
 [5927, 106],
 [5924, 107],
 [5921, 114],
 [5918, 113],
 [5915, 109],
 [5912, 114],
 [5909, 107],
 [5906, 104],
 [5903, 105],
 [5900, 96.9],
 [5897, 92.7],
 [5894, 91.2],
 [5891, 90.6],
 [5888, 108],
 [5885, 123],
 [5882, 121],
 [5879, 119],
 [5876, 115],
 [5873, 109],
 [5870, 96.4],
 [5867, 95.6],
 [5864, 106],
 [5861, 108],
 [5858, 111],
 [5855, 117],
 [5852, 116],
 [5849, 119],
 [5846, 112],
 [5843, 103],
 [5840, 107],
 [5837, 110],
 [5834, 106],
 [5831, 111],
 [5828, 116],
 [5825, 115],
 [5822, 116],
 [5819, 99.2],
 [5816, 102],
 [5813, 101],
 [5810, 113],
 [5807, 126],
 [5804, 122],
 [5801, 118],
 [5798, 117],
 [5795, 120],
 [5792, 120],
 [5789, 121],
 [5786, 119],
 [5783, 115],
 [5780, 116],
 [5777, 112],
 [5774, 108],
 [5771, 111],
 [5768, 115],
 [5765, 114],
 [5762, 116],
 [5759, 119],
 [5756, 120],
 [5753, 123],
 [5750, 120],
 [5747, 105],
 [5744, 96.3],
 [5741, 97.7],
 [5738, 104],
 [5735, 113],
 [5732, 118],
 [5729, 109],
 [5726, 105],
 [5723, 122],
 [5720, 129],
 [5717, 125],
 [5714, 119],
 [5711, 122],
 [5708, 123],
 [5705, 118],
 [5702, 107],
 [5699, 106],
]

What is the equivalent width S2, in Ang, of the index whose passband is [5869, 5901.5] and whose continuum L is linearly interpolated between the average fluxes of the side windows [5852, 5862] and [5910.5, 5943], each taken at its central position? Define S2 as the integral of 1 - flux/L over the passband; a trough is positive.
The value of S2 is 1.8 Ang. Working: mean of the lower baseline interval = 113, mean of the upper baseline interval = 111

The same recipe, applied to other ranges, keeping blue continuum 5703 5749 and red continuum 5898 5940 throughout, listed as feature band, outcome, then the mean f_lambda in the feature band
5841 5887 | -0.6 Ang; 111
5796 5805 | -0.6 Ang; 119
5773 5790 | -0.5 Ang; 115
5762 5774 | 0.0 Ang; 113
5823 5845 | 0.2 Ang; 110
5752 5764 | -0.7 Ang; 119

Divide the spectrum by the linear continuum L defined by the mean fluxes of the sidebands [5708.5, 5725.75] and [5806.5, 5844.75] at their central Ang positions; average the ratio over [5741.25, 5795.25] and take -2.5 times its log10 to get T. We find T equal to 0.013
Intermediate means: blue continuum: 122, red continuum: 109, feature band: 115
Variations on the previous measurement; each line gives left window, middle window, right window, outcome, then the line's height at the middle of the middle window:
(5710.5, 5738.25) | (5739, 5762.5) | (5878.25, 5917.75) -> 0.03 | 115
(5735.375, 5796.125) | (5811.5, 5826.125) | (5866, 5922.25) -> 0.04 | 111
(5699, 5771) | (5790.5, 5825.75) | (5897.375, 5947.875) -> -0.02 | 112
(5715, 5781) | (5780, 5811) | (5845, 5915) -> -0.07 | 111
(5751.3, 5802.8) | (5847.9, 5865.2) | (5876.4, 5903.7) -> -0.04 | 109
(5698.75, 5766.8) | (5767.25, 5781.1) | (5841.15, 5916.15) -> 0.00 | 113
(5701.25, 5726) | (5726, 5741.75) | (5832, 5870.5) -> 0.09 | 118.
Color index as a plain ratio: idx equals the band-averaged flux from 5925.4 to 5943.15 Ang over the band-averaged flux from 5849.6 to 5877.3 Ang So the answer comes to 1.01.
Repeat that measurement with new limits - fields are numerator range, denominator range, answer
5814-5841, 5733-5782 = 0.97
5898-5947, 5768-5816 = 0.94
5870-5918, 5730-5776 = 0.95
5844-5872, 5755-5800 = 0.94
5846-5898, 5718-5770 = 0.96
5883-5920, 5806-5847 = 0.96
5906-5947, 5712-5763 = 0.96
